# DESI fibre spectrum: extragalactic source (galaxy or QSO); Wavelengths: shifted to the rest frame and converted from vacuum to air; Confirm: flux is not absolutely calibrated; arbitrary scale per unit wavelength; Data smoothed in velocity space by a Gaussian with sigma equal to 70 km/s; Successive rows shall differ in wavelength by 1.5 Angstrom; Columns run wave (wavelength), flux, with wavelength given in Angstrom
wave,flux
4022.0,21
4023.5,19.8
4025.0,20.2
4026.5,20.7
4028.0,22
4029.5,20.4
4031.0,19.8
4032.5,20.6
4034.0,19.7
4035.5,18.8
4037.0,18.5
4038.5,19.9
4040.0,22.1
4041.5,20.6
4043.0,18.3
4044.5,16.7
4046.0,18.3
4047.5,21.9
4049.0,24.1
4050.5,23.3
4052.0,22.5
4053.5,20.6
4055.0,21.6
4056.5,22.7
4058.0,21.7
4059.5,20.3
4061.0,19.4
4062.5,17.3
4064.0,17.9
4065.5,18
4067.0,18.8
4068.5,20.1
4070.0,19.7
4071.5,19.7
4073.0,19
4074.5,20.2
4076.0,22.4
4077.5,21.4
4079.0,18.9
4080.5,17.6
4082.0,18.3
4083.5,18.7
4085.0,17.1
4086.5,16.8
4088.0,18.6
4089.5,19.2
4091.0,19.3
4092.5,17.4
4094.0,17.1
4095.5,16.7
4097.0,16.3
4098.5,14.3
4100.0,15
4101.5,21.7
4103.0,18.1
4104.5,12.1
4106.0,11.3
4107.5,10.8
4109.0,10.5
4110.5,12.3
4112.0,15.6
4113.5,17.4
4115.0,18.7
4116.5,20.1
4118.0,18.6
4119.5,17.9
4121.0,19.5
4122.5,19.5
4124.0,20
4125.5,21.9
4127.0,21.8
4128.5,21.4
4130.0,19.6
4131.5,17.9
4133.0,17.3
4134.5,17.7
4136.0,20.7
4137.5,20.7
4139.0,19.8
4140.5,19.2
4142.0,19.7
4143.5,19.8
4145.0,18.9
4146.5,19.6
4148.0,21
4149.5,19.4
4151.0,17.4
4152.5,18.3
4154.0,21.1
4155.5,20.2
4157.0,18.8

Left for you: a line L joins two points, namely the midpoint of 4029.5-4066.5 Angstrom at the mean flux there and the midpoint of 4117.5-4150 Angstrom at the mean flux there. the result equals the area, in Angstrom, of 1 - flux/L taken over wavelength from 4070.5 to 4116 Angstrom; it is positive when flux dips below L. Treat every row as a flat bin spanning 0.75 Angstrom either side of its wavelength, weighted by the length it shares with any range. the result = 6.39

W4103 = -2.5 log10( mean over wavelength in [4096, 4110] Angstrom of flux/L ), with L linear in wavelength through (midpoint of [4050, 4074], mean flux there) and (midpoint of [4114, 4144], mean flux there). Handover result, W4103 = 0.34 mag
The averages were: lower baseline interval 20.1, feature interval 14.5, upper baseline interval 19.6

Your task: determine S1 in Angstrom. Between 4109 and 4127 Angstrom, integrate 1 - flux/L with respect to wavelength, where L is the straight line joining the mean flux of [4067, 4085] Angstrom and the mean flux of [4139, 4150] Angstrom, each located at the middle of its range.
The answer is 1.3 Angstrom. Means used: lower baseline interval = 19.5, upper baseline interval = 19.7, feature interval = 18.1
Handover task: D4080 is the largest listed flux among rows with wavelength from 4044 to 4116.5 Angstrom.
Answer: 24.1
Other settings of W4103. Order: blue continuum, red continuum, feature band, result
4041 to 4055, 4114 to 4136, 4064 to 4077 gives 0.04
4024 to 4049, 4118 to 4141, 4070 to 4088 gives 0.04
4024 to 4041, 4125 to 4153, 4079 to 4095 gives 0.11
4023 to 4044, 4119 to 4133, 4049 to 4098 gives 0.03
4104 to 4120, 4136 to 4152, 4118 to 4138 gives -0.14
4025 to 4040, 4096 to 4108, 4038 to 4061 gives -0.11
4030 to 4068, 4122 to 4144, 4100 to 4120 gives 0.26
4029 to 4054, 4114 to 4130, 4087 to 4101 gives 0.17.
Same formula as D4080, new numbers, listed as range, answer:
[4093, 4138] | 21.9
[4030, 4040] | 22.1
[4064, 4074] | 20.1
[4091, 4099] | 19.3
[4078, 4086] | 18.9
